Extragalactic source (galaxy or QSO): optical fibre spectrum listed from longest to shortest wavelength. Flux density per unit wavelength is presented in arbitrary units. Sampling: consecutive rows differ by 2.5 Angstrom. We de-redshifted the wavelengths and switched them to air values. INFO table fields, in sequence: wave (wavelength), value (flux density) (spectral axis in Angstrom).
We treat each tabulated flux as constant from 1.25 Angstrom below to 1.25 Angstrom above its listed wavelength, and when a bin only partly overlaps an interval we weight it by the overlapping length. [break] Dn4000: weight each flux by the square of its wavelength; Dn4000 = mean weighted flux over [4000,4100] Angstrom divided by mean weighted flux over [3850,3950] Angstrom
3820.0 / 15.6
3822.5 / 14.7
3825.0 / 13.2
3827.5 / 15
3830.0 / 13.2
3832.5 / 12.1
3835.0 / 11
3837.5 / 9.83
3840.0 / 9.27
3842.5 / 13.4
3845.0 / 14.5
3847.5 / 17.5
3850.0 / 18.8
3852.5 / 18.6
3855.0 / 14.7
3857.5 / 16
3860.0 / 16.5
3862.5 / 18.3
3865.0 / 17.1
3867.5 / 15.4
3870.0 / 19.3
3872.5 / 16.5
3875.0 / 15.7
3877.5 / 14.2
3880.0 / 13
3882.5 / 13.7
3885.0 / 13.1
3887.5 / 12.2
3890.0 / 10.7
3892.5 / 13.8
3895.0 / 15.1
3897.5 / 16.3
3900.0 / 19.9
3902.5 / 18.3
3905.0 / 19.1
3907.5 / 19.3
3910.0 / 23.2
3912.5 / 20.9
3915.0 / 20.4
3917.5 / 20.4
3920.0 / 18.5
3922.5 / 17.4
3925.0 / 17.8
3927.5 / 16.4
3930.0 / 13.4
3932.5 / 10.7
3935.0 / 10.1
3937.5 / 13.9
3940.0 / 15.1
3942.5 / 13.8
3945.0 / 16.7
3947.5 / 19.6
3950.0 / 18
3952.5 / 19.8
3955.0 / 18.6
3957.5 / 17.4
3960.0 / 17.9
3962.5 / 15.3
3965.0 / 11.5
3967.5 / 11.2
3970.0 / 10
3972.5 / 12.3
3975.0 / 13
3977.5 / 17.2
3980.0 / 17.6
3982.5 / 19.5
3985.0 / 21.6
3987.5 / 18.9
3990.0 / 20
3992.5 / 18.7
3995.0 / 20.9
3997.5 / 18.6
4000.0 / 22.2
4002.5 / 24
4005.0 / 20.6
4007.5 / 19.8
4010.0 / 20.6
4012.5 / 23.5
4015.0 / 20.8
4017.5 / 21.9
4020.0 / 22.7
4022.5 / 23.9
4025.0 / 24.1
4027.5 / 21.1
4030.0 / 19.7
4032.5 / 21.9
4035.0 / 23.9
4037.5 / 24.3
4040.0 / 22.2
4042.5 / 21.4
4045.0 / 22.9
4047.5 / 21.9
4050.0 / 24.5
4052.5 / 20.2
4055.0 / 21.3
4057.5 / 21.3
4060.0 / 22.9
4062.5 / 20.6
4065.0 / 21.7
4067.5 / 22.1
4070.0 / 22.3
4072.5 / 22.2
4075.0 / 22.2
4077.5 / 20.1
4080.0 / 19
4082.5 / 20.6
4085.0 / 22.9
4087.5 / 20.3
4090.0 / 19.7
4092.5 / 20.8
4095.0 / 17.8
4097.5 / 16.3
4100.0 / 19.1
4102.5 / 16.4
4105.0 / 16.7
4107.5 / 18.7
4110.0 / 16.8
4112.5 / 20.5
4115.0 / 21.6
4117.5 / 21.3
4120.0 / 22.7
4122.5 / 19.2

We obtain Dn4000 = 1.42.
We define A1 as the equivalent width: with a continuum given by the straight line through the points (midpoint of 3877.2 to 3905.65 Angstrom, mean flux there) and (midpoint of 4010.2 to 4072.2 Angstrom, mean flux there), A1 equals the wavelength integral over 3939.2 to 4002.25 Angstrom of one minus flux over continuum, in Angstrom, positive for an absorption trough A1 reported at 5.5 Angstrom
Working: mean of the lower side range 14.9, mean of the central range 17.1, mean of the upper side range 22.2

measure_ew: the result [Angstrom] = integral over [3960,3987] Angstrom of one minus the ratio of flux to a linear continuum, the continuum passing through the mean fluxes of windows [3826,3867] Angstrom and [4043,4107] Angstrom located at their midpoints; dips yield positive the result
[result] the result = 4.3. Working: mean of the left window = 14.7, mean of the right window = 20.6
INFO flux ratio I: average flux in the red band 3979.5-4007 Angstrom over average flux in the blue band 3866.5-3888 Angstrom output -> 1.4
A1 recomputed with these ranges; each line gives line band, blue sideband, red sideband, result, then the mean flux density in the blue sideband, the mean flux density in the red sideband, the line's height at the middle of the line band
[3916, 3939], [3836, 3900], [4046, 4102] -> 1.7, 15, 20.8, 16.7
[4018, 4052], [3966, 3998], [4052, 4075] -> -4.4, 16.8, 21.7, 20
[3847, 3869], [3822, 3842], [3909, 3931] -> -4.5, 12.2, 18.7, 14.2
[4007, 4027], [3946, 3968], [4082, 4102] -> -4.7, 16.8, 19.5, 18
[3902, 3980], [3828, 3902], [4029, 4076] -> 5.7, 14.9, 22.1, 17.8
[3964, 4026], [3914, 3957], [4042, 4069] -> 0.9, 16.5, 21.9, 19.2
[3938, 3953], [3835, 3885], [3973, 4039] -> 1.3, 15.2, 20.7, 18.4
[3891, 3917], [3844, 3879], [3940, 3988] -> -3.4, 16.6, 16.2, 16.5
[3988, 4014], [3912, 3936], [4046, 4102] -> -2.9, 16.5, 20.8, 18.7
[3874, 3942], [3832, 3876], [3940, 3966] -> 0.6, 15.3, 16.8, 16.1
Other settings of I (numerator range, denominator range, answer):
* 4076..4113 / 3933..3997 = 1.17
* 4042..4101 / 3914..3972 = 1.33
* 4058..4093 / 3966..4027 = 1.10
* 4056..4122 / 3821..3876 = 1.35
